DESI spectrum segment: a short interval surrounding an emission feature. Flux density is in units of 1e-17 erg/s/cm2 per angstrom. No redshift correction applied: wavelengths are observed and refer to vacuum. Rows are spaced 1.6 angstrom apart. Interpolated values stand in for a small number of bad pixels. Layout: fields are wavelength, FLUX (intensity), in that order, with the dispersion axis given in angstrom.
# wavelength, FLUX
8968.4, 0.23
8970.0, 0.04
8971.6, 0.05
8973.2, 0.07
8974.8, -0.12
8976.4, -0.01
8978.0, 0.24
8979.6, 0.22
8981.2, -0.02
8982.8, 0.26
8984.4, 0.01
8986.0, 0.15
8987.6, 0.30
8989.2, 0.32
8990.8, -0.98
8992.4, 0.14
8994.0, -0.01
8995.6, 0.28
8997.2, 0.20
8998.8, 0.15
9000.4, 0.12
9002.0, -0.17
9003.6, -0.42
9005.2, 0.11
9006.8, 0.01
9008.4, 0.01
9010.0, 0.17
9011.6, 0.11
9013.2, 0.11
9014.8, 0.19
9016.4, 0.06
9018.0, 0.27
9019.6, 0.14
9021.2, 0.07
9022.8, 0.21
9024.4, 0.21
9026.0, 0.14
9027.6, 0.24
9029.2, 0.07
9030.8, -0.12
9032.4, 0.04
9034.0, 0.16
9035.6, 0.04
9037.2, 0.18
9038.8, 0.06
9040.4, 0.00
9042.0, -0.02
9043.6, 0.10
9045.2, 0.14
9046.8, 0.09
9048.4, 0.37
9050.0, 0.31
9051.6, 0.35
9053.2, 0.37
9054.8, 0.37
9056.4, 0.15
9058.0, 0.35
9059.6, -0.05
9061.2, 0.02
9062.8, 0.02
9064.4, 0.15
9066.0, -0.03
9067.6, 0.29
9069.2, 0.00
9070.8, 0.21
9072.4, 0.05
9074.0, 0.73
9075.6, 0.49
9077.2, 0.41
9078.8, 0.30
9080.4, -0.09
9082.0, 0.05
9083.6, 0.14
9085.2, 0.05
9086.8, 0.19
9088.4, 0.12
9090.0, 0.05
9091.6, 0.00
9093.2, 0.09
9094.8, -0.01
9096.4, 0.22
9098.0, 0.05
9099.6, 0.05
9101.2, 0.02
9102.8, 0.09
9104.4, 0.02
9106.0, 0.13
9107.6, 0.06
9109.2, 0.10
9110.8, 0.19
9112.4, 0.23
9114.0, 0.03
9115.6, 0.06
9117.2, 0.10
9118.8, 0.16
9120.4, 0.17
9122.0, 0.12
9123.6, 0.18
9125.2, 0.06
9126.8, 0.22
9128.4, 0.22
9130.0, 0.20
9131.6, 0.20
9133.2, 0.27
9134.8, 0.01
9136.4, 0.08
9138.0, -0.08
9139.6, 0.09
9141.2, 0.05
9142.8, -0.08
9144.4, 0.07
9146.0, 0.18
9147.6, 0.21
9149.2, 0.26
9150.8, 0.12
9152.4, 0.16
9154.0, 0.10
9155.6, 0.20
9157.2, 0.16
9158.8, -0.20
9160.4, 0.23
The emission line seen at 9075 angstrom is [O III]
